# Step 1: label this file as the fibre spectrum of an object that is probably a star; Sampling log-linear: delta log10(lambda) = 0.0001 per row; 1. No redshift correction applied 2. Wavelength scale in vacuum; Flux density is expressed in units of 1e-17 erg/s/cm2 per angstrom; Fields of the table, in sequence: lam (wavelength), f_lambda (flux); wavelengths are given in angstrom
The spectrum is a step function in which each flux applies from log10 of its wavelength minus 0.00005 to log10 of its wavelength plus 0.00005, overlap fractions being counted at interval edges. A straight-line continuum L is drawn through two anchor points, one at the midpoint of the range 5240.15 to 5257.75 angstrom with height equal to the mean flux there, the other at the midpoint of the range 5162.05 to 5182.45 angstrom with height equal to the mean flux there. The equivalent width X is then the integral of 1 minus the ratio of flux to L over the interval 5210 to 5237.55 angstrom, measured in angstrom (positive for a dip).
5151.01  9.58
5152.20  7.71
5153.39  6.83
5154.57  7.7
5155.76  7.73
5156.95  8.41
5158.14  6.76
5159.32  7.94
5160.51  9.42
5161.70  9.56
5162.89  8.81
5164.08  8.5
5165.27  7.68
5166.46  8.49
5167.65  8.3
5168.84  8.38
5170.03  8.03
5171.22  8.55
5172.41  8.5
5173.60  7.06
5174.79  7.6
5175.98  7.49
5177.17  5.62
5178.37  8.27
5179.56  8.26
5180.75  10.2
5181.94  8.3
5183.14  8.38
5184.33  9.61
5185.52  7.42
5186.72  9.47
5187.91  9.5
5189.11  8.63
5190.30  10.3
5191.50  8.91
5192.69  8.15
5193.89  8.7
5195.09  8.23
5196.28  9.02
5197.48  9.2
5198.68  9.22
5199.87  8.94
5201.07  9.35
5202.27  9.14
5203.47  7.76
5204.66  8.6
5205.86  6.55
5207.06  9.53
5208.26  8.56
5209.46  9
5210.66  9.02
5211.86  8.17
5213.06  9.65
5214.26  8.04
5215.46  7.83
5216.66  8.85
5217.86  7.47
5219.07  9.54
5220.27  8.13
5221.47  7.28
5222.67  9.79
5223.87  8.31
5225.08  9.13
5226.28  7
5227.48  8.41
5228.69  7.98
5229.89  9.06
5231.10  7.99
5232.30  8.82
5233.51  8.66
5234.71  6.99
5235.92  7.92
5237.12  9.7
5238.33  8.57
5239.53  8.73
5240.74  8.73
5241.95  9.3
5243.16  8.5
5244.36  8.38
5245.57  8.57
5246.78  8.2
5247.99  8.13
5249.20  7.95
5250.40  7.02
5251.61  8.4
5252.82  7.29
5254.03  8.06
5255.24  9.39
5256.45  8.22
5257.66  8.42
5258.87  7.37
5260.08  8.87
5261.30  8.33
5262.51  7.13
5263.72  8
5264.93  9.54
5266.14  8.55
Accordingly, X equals -0.6 angstrom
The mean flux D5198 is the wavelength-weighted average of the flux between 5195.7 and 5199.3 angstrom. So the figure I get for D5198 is 9.15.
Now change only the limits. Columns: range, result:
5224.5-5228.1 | 8.17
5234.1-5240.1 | 8.39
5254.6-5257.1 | 8.79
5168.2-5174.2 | 8.11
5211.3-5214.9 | 8.62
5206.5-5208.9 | 9.03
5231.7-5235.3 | 8.17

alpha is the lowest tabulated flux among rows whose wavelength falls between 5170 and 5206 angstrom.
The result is 5.62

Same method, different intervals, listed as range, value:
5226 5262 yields 6.99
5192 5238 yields 6.55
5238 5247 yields 8.2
